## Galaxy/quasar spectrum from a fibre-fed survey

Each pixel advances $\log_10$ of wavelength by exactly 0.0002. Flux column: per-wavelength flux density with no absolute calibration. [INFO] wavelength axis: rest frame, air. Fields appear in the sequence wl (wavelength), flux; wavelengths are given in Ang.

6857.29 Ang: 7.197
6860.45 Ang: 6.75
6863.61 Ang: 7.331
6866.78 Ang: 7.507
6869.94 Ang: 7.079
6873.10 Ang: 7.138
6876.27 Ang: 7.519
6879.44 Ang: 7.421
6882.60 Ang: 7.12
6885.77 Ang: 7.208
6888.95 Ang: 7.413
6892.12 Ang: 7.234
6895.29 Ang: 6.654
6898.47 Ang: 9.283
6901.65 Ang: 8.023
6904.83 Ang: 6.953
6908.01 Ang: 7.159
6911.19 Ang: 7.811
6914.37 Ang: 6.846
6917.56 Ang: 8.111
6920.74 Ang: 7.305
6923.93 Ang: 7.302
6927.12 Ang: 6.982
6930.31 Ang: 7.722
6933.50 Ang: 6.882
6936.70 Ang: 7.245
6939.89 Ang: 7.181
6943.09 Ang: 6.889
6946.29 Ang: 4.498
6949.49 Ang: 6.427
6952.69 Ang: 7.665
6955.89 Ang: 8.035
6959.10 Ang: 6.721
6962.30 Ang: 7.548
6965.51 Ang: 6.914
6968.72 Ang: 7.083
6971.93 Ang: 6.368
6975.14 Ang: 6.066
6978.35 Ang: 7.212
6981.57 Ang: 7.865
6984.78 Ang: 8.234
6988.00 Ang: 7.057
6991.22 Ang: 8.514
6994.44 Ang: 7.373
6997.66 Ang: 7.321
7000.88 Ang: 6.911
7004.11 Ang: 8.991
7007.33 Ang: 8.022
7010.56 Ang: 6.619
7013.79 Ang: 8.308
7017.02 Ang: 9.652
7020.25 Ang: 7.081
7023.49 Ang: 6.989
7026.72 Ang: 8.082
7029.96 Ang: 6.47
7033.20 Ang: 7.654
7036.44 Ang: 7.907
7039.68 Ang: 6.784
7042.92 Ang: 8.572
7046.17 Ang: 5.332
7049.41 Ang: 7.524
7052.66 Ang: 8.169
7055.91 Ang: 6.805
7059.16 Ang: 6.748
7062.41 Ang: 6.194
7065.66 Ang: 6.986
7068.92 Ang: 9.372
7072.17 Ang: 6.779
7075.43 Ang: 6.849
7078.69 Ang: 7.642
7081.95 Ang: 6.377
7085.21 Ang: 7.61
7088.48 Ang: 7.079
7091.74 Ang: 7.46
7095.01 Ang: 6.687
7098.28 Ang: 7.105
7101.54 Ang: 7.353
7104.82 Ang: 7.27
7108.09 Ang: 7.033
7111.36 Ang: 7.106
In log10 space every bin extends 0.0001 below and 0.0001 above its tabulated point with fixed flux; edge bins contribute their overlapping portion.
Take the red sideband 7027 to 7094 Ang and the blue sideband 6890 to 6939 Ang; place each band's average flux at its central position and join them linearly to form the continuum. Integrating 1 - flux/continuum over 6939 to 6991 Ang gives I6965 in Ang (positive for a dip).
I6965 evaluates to 2.4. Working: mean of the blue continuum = 7.43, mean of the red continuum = 7.23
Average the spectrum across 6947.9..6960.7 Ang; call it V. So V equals 7.21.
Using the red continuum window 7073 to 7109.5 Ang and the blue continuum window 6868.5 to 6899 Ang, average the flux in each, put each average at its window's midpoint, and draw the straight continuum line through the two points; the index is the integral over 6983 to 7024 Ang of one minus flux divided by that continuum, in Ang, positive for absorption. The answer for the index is -3.29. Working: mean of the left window 7.34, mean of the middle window 7.8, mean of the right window 7.13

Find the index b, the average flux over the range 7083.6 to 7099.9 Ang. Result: 7.18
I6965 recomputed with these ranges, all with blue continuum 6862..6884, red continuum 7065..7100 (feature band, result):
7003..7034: -2.07 Ang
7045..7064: 1.17 Ang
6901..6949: 1.34 Ang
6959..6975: 0.93 Ang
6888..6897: 0.24 Ang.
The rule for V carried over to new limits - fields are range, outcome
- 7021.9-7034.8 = 7.3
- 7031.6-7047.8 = 7.25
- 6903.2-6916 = 7.2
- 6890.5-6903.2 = 7.8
